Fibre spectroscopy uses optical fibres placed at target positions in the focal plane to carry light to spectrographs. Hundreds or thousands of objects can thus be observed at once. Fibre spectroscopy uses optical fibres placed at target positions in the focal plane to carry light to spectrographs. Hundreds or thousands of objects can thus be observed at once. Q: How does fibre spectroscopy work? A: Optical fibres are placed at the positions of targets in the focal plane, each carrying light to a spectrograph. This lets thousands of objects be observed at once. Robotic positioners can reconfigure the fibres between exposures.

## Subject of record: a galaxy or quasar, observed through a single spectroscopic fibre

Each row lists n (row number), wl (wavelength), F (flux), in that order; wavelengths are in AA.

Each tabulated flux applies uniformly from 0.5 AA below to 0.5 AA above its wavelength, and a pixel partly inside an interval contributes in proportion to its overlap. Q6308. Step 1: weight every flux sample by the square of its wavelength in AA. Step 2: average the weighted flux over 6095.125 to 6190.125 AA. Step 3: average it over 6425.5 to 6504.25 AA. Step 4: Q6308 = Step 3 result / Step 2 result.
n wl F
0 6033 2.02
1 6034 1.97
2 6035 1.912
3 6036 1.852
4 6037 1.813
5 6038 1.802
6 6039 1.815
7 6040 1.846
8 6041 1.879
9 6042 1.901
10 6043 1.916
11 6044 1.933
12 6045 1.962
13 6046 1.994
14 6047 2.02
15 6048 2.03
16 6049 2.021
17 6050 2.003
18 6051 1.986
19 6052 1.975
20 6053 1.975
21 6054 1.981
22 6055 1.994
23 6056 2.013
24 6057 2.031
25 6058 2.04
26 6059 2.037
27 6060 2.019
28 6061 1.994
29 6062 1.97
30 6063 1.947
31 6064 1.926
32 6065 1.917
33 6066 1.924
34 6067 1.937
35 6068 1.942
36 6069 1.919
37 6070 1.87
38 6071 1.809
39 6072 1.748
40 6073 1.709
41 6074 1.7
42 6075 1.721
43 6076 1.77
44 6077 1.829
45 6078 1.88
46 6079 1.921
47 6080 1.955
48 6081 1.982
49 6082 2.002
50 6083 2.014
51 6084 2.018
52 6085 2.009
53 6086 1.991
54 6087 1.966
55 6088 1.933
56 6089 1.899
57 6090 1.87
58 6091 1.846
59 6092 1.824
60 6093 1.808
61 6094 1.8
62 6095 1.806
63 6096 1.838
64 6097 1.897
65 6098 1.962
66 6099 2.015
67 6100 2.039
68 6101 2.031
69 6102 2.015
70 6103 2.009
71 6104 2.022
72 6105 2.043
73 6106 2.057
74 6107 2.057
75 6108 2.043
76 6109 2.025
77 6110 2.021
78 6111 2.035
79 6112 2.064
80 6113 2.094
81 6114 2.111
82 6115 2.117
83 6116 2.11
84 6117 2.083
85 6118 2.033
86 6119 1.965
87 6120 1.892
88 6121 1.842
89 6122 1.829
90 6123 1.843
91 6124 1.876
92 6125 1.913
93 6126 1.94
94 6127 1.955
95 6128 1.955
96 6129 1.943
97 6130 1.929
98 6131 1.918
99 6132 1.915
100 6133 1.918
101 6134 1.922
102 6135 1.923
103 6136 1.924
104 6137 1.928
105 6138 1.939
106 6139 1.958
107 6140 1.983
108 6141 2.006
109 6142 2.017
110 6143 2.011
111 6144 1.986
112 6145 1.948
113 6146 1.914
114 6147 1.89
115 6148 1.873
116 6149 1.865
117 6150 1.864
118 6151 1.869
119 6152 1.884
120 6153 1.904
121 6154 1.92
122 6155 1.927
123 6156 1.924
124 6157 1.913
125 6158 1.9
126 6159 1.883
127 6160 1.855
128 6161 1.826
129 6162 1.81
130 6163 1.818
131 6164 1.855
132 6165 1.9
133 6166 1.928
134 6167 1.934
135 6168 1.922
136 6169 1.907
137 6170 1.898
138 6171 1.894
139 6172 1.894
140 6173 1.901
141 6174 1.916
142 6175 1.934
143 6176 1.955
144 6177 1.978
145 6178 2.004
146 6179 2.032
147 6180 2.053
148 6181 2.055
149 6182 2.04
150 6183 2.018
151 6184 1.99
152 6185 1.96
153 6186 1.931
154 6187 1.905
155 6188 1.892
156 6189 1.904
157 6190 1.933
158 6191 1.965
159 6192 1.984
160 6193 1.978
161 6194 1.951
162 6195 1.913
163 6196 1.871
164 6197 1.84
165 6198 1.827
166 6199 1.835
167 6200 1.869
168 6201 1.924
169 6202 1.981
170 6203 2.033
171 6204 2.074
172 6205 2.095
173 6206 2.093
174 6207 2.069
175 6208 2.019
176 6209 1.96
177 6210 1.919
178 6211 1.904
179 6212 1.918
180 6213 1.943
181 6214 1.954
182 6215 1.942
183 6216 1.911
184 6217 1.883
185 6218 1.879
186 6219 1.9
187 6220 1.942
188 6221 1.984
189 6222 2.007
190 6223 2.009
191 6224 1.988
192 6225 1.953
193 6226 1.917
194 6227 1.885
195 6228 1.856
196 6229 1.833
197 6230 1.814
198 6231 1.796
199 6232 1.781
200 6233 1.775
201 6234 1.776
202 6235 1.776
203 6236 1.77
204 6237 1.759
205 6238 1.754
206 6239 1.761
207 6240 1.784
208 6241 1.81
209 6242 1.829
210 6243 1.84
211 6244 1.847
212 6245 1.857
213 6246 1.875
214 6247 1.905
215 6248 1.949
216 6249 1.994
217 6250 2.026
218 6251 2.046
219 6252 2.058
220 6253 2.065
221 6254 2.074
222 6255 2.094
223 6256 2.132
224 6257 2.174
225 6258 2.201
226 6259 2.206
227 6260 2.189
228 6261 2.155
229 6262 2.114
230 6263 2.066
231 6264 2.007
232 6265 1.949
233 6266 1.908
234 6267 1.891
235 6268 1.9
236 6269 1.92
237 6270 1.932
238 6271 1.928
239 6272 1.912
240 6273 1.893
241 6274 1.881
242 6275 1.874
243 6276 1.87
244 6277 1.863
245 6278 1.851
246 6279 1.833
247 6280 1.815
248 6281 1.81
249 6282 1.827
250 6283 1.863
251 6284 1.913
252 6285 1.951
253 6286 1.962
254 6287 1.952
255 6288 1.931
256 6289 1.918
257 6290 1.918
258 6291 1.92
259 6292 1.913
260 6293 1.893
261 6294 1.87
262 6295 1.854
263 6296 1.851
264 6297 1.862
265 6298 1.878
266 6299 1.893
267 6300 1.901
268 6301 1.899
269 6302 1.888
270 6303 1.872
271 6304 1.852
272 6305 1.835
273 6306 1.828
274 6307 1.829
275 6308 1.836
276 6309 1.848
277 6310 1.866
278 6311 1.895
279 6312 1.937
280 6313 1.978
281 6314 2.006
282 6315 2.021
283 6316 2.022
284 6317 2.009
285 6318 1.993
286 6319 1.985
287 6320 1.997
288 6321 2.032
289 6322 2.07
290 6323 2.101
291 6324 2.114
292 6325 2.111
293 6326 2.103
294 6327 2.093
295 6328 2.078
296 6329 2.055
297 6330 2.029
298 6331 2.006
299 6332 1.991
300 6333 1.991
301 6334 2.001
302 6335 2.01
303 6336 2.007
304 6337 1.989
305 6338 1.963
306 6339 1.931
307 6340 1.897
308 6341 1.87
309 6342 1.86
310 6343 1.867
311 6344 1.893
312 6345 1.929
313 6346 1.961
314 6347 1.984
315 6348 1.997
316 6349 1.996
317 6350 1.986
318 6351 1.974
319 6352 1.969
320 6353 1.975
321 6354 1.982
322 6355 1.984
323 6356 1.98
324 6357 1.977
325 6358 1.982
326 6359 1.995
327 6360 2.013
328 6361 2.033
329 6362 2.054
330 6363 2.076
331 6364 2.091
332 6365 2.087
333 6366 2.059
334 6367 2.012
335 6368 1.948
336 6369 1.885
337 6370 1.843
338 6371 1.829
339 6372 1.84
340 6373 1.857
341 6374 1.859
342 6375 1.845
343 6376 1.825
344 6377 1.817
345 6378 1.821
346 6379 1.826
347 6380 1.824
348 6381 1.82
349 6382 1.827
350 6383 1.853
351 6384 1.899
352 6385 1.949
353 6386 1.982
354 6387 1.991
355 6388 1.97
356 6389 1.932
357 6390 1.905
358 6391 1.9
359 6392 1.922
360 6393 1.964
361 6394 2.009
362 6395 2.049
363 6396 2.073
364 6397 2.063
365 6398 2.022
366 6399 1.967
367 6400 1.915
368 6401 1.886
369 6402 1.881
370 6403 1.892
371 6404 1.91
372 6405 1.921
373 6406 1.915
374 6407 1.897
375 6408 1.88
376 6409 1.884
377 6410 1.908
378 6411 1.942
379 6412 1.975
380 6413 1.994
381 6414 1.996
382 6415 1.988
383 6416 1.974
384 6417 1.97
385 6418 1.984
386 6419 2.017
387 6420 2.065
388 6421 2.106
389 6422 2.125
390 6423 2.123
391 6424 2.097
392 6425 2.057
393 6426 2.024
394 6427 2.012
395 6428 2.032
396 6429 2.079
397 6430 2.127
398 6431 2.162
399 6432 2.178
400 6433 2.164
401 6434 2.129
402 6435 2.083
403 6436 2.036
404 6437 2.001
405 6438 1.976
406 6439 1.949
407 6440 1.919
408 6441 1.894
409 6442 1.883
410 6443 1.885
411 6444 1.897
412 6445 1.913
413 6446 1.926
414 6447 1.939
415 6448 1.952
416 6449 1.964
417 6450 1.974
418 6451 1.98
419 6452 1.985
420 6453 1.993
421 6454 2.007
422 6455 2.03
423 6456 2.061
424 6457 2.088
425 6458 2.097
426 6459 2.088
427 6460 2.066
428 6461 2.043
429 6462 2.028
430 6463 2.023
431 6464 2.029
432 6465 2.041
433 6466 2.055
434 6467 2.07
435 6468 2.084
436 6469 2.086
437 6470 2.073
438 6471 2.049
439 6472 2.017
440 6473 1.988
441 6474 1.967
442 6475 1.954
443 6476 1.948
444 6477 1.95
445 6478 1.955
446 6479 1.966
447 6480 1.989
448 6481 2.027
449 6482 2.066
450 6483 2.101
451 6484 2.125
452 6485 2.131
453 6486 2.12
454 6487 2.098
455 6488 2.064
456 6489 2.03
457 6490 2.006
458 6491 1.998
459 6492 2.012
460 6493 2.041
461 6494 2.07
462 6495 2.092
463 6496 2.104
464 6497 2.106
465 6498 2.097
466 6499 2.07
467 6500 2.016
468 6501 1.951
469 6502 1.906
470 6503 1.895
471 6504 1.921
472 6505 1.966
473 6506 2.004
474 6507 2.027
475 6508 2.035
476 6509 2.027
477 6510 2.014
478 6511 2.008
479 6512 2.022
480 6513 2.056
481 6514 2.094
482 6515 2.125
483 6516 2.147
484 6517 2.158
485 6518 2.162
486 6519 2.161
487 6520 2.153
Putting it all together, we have 1.1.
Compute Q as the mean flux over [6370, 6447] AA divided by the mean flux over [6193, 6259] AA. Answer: 1.02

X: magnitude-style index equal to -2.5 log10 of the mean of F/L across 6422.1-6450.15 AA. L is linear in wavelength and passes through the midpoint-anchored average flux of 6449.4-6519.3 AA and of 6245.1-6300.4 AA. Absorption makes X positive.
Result 0.00 mag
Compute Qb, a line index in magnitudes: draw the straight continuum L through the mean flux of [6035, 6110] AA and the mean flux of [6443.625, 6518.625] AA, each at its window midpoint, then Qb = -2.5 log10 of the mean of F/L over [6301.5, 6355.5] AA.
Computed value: 0.014 mag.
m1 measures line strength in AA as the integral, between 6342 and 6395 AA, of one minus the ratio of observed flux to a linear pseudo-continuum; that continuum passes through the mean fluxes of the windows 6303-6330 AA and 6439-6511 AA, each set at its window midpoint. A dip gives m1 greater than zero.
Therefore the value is 1.4 AA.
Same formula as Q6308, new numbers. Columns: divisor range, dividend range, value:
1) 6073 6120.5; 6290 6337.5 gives 1.07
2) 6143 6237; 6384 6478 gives 1.12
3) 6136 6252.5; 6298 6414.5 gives 1.07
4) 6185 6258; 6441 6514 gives 1.14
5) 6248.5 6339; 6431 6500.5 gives 1.09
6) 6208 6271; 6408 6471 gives 1.11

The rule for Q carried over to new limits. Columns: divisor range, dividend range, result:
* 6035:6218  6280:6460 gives 1.01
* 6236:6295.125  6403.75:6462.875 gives 1.04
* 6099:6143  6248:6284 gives 1.00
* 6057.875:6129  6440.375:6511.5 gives 1.04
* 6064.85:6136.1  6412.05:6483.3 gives 1.04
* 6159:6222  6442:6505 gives 1.04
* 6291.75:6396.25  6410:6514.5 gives 1.04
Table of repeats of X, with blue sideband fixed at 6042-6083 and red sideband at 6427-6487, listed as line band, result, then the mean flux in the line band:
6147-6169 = 0.040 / 1.89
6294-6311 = 0.070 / 1.86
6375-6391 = 0.069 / 1.88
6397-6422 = 0.029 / 1.96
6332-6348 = 0.027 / 1.95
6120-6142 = 0.014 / 1.92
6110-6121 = -0.051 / 2.04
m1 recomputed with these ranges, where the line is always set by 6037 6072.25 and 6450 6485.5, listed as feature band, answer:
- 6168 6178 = 0.2 AA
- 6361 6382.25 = 1.1 AA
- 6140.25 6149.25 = 0.1 AA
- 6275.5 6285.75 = 0.7 AA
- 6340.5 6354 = 0.4 AA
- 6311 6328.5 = -0.3 AA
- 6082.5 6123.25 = -0.4 AA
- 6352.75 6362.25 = 0.1 AA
